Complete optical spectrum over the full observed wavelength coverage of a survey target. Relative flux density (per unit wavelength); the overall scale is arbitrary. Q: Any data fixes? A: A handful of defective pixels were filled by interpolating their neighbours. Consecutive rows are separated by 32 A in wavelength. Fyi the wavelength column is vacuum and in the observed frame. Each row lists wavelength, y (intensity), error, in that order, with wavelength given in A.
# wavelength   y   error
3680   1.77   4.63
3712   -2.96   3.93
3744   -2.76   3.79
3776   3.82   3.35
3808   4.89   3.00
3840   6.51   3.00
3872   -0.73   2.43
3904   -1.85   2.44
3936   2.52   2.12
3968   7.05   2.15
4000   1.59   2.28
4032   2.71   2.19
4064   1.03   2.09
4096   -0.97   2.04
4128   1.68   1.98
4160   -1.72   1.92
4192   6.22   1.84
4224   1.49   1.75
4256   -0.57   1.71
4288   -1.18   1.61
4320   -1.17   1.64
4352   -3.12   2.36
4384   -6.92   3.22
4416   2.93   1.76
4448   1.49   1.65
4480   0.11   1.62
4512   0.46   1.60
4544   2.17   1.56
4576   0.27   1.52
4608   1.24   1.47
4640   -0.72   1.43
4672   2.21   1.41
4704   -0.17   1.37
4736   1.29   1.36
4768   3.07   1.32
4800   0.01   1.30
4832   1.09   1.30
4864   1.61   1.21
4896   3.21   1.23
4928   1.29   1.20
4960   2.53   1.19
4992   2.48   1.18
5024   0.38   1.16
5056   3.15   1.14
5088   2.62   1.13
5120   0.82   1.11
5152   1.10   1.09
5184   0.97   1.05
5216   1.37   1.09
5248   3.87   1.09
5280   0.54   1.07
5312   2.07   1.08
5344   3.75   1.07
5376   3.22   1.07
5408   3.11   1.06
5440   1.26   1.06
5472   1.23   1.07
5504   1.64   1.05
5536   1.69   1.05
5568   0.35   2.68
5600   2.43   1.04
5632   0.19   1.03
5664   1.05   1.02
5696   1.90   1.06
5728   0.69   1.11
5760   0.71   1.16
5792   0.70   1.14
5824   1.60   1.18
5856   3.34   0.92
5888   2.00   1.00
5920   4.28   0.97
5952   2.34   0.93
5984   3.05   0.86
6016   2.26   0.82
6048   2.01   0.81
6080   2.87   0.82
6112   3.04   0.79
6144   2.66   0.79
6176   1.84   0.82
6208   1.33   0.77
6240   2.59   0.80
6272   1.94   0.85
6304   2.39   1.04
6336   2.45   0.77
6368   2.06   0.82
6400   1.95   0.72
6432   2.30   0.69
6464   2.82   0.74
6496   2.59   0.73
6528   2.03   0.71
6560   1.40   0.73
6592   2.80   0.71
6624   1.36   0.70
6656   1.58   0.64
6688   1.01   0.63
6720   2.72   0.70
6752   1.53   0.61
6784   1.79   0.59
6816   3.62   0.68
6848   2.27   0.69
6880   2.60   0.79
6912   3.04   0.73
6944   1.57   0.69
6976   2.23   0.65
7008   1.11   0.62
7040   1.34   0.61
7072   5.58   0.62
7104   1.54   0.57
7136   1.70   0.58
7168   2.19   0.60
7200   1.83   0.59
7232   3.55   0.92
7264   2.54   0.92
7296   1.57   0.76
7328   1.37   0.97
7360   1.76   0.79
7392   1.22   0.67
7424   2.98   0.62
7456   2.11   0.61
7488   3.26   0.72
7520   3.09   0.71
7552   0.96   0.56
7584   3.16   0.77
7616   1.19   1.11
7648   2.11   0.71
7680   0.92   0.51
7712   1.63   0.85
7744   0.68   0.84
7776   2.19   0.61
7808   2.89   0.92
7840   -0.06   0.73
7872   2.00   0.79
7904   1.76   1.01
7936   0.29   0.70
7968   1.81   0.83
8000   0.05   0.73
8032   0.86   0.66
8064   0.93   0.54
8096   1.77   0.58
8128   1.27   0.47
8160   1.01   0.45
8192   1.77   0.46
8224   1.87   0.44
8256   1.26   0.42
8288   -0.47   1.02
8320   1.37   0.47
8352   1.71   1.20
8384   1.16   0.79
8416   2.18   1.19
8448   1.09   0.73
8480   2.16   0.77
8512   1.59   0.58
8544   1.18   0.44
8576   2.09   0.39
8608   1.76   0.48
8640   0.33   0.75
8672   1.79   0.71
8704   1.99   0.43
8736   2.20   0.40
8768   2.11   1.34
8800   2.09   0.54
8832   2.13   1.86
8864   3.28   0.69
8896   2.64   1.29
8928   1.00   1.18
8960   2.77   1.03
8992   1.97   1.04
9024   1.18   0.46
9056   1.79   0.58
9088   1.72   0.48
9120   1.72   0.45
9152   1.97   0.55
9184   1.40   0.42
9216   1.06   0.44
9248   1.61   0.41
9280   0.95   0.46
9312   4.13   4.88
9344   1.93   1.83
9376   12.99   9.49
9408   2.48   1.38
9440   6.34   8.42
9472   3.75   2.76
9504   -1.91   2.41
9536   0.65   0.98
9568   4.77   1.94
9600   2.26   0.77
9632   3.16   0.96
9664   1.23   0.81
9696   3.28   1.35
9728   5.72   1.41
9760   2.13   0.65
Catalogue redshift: 0.08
